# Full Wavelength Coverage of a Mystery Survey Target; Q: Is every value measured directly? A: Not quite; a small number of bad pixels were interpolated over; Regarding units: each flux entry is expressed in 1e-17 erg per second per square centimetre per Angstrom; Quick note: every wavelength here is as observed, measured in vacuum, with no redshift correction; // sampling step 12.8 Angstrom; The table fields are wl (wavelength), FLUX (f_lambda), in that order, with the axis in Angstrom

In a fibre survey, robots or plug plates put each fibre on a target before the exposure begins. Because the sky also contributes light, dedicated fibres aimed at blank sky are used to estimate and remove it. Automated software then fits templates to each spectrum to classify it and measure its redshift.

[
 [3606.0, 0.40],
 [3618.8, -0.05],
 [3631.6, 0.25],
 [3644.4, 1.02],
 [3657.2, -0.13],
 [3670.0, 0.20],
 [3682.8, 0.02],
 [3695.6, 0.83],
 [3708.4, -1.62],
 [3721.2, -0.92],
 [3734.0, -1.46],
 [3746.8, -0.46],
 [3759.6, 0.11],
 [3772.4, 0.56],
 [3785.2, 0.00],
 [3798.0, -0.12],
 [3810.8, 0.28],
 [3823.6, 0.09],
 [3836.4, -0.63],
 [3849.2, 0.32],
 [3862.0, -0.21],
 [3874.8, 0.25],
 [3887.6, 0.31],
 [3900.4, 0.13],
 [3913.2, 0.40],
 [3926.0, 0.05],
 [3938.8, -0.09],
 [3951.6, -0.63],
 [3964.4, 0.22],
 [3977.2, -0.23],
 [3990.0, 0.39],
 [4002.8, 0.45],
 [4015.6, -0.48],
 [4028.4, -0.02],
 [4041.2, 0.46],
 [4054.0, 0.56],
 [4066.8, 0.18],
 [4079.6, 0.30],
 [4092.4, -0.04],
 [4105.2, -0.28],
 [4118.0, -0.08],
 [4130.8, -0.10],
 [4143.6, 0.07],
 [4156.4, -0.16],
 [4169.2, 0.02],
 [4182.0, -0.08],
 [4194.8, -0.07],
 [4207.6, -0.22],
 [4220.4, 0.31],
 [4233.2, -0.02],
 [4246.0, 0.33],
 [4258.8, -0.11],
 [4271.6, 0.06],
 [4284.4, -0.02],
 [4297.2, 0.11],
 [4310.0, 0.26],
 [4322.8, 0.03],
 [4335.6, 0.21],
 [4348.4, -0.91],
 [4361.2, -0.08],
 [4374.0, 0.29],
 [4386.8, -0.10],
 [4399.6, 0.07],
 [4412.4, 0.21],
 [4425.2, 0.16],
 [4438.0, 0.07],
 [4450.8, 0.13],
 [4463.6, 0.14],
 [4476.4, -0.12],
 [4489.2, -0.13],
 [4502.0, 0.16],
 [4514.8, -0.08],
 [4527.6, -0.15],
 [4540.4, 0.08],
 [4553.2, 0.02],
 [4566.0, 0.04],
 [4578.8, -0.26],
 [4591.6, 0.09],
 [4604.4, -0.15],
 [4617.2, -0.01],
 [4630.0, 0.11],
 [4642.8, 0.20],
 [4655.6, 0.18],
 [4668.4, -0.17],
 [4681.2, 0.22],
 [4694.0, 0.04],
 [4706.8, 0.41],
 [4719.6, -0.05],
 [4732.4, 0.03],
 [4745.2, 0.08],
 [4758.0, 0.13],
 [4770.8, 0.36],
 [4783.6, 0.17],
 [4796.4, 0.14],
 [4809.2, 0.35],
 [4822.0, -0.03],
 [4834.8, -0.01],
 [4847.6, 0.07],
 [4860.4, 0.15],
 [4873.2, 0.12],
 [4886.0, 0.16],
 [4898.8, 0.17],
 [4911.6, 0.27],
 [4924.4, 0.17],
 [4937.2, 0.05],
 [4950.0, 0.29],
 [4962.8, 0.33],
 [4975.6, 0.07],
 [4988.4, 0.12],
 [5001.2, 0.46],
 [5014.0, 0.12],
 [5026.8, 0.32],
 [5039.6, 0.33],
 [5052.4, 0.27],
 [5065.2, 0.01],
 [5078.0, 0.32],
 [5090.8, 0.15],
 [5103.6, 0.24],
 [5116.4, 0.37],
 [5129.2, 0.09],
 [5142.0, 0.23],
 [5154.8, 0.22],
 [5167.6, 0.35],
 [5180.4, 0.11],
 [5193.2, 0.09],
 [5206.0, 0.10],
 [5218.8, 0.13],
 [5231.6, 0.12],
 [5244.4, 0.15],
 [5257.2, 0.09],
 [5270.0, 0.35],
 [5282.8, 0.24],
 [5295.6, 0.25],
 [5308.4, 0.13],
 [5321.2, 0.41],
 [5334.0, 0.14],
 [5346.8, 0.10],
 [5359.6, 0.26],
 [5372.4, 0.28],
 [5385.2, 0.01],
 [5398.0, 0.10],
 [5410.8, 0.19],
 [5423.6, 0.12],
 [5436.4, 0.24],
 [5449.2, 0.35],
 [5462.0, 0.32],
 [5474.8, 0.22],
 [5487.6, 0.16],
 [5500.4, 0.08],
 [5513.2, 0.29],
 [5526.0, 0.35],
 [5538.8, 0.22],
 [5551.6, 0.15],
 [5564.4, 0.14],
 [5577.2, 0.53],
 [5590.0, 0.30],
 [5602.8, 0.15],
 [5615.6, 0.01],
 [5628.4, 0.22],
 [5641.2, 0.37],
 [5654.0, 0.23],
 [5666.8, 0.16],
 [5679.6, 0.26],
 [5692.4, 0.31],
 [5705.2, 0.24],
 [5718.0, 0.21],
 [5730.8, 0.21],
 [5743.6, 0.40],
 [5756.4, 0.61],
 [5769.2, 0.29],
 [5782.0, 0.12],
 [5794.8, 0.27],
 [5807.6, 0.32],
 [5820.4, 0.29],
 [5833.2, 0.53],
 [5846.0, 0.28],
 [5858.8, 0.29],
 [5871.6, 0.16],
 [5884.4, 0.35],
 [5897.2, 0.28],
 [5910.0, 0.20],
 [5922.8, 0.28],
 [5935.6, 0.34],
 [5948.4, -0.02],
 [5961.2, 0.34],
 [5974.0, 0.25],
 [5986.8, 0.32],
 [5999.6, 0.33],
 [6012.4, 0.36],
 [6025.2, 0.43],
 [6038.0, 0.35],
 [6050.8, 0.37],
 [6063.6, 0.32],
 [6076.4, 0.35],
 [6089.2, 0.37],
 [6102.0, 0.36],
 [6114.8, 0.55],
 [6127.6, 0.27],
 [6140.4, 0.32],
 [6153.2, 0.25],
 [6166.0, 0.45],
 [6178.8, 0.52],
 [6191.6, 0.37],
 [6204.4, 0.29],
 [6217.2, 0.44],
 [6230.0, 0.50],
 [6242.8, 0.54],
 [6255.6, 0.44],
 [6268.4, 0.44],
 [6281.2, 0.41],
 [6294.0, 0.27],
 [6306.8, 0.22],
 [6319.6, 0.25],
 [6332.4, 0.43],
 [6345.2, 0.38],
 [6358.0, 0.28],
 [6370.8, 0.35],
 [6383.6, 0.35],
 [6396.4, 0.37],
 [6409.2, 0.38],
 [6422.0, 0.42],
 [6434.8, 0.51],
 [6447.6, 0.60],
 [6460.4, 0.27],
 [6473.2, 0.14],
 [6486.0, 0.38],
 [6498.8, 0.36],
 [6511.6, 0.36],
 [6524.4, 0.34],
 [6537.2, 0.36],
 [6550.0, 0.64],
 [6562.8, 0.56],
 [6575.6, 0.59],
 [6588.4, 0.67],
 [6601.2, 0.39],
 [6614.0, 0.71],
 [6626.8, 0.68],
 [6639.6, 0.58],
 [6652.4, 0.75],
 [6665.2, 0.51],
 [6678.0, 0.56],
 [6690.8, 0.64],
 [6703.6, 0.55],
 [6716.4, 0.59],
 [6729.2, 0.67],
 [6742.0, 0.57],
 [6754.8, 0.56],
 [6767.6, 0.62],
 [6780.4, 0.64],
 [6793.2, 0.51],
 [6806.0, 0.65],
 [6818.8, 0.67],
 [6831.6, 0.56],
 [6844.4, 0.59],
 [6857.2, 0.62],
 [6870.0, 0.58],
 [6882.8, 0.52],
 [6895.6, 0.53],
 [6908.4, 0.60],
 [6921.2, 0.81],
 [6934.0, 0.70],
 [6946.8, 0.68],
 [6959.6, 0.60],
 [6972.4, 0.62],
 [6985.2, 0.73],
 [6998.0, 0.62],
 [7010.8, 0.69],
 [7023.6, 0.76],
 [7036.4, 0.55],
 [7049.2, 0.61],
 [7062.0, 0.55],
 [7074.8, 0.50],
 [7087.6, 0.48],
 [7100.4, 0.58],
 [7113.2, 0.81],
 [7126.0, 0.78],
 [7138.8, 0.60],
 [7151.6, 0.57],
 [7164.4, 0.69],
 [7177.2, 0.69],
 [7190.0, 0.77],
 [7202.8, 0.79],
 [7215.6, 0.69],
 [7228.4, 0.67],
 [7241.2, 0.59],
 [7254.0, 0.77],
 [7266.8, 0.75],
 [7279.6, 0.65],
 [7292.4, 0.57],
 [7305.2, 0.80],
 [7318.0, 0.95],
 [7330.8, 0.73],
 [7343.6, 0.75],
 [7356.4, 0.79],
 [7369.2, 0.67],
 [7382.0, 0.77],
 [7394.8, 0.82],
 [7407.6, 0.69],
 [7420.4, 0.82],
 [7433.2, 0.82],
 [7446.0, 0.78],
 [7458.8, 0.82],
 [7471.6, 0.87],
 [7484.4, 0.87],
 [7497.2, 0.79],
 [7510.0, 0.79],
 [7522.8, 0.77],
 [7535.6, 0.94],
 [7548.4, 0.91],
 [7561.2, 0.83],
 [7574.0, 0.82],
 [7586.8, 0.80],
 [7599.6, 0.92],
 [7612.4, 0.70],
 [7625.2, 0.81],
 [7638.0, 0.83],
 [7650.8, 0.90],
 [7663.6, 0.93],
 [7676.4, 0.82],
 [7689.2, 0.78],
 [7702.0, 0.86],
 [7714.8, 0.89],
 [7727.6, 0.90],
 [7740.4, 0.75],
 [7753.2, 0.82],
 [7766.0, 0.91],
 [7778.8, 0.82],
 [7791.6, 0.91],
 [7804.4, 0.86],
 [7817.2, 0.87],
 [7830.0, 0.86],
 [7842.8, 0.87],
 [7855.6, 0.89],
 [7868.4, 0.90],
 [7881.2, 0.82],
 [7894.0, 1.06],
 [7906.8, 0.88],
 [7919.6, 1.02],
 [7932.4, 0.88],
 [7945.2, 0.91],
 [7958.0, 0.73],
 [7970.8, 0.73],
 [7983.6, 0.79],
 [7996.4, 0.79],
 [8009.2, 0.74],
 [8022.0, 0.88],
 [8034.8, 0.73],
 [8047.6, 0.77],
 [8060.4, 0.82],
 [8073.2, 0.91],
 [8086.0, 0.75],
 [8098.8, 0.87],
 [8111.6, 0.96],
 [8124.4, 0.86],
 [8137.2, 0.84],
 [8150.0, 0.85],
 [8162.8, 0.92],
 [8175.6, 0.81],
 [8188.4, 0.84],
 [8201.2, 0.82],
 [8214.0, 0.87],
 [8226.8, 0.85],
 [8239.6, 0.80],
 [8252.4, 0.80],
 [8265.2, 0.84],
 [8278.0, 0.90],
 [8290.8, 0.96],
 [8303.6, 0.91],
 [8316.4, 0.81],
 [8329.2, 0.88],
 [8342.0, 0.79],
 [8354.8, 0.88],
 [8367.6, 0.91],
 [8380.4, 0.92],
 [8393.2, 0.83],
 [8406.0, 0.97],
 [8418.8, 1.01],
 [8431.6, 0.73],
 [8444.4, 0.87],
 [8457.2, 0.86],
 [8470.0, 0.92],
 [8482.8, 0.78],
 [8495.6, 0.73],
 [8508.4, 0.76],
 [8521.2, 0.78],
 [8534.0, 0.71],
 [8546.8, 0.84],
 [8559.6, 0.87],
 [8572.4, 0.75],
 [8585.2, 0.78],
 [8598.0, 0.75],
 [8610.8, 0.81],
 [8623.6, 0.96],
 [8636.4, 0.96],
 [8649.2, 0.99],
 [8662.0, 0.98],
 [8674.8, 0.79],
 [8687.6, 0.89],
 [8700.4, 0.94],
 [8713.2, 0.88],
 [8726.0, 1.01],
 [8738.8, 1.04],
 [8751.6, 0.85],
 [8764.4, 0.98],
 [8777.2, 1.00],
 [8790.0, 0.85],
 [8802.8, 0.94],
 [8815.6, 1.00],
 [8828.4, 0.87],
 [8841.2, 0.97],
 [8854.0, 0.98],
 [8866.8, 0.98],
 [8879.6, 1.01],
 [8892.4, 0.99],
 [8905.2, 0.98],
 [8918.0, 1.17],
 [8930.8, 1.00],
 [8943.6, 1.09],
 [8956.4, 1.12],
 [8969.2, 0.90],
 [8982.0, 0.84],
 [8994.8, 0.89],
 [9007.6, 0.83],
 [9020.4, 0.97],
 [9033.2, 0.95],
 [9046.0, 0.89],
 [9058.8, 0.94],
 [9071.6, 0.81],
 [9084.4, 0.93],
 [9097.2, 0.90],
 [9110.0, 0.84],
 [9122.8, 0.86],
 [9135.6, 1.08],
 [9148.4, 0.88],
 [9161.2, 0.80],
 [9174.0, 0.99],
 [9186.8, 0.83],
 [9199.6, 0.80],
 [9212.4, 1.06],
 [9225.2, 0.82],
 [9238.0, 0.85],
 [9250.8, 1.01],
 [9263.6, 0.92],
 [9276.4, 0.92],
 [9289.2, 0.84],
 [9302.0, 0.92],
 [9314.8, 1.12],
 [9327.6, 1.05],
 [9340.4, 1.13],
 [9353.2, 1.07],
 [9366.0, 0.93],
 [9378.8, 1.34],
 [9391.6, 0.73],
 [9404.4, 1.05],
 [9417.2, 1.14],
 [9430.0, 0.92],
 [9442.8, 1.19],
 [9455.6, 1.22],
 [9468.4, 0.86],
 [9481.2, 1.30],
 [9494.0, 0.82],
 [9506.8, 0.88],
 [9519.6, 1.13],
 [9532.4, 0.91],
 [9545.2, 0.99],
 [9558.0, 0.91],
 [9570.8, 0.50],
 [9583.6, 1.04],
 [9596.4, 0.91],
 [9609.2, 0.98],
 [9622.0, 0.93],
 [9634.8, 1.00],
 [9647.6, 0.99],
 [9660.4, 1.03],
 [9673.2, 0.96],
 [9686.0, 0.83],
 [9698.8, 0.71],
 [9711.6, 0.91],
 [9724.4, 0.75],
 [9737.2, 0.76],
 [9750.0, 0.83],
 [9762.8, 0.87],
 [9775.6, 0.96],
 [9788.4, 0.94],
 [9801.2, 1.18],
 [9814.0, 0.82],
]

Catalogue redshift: 0.65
